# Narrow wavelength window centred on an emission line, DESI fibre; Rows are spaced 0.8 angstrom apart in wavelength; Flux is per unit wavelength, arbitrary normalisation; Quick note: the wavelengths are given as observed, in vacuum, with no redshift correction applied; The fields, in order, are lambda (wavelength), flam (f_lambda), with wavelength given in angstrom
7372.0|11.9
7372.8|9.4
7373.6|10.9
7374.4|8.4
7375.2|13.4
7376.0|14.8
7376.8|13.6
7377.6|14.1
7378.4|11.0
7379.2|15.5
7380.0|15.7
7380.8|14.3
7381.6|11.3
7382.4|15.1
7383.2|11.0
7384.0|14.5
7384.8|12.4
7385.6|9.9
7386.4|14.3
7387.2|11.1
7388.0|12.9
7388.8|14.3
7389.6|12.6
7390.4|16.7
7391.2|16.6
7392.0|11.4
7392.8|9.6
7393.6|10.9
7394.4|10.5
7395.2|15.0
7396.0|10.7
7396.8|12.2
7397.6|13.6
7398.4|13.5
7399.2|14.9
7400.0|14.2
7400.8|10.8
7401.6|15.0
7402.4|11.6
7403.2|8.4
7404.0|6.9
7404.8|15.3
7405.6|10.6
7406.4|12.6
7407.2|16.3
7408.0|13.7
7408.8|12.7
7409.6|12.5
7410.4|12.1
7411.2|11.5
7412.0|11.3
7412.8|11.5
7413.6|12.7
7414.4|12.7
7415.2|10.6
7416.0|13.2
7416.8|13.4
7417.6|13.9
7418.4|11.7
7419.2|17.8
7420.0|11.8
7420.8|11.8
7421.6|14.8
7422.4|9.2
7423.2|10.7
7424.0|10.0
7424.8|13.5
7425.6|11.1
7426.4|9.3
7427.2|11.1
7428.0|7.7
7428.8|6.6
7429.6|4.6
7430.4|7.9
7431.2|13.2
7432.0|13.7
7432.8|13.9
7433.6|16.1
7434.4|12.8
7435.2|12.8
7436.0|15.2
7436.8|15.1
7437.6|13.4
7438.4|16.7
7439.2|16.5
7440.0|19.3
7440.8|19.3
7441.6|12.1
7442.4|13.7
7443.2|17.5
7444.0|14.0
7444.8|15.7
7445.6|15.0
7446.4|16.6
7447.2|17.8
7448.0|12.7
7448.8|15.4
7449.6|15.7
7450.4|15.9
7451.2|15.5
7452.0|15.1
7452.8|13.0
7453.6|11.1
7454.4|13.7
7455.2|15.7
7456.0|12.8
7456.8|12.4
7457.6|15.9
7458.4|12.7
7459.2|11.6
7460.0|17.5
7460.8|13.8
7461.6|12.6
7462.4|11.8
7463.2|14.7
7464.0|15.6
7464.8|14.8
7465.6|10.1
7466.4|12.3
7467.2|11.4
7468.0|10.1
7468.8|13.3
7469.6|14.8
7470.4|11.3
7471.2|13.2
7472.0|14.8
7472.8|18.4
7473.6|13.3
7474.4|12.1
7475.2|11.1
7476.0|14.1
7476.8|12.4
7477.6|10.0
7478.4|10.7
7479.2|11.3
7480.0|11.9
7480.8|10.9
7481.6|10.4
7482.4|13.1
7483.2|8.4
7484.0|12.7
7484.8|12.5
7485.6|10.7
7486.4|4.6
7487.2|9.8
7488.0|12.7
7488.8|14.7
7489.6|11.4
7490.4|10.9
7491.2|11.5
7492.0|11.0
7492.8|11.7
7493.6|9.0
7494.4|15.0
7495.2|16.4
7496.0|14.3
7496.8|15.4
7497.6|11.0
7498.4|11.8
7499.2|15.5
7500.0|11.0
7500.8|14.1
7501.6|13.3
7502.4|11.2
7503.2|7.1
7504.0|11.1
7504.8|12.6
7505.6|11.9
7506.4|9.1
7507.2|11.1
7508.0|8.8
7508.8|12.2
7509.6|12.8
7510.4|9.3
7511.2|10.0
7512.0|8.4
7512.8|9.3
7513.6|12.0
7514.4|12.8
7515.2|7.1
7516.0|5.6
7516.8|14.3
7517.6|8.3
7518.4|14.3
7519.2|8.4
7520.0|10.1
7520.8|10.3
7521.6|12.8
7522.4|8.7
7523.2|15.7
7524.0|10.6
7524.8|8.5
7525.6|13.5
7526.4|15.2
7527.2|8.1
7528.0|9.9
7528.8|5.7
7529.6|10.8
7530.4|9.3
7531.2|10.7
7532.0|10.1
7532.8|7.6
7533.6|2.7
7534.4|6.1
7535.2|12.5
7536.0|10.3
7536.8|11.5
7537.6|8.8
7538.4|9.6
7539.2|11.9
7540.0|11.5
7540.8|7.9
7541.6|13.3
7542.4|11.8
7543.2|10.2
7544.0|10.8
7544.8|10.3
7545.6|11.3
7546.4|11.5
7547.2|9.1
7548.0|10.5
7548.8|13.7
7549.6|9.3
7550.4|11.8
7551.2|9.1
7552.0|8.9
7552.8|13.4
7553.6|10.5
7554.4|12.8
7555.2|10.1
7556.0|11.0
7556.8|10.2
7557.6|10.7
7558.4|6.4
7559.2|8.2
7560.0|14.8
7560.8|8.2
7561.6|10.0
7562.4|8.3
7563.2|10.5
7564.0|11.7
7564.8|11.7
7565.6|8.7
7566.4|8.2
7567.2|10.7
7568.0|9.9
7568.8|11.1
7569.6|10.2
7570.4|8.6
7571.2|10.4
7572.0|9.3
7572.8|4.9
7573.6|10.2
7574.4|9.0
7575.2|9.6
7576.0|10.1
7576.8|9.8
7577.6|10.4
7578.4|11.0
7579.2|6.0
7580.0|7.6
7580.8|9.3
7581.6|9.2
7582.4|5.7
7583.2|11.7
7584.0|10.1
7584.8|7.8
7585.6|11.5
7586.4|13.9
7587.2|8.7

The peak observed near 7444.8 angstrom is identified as C III]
